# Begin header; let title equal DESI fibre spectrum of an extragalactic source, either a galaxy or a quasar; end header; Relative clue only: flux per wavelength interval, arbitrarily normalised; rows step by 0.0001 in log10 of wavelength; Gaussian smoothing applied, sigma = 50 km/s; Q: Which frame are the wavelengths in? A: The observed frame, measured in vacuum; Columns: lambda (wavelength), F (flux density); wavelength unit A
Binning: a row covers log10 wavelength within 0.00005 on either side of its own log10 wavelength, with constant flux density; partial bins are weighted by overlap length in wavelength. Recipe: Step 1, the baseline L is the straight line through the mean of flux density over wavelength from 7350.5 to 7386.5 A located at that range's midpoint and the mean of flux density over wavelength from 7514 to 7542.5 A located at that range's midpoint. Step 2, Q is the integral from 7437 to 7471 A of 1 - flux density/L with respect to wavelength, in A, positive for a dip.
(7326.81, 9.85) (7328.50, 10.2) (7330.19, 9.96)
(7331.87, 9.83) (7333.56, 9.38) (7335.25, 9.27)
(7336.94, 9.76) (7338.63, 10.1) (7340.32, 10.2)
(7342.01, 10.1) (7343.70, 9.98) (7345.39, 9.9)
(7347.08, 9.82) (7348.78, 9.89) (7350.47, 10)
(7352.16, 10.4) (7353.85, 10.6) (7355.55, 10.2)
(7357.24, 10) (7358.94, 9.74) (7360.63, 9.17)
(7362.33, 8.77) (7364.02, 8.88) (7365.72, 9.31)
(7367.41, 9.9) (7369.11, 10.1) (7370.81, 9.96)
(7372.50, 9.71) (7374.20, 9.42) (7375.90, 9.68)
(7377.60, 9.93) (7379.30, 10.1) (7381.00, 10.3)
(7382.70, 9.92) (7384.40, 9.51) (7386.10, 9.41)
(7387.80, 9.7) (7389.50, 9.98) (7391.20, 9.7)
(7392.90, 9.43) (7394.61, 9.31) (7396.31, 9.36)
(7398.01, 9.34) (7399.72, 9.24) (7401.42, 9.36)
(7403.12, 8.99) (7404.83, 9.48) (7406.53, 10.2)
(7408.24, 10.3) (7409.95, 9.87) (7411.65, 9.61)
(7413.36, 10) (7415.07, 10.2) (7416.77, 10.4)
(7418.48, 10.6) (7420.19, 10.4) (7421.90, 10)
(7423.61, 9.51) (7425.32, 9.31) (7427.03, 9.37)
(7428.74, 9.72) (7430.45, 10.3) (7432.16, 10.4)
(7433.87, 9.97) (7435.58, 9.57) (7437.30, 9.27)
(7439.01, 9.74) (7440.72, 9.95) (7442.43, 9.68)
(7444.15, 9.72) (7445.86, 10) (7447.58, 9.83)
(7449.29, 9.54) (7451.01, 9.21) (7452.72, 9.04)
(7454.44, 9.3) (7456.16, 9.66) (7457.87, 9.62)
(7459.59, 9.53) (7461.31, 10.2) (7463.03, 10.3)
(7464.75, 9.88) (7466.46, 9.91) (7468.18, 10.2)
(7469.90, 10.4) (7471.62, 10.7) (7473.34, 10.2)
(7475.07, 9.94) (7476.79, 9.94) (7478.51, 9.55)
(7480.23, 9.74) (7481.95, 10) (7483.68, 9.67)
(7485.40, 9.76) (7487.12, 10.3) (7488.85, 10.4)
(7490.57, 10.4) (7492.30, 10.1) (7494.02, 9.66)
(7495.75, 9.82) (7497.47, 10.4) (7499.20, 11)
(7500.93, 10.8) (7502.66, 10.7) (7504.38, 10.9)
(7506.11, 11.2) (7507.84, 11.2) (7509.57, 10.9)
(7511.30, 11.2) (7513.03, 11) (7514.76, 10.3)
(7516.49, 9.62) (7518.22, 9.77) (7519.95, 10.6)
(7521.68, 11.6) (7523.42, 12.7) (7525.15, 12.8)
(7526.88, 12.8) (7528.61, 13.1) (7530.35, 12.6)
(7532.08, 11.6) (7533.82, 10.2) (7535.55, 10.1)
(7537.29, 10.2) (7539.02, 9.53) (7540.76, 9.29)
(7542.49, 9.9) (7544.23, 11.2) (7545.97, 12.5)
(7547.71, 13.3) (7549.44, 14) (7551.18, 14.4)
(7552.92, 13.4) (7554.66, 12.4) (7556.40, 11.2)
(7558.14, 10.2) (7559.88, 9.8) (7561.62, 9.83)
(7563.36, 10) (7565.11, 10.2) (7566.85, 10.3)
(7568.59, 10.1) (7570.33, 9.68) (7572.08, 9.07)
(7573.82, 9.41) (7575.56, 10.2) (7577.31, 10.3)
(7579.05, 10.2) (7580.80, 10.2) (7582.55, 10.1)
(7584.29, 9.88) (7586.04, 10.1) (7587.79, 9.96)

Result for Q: 2.20 A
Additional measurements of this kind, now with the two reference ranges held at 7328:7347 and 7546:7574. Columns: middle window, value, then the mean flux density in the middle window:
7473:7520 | 2.07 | 10.3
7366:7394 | 0.93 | 9.78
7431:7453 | 1.61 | 9.71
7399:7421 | 0.85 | 9.9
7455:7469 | 0.92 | 9.9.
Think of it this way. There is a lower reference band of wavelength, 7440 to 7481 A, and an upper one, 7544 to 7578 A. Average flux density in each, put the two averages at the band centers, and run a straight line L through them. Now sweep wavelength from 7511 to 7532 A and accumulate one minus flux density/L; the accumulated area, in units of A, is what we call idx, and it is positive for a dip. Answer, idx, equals -1.8 A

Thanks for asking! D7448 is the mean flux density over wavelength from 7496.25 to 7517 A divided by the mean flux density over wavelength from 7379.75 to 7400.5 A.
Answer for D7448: 1.1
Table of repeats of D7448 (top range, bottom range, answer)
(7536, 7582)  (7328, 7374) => 1.10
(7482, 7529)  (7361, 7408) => 1.13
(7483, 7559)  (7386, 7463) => 1.14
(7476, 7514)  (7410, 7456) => 1.06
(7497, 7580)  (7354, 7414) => 1.14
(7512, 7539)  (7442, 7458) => 1.17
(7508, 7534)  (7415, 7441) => 1.15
